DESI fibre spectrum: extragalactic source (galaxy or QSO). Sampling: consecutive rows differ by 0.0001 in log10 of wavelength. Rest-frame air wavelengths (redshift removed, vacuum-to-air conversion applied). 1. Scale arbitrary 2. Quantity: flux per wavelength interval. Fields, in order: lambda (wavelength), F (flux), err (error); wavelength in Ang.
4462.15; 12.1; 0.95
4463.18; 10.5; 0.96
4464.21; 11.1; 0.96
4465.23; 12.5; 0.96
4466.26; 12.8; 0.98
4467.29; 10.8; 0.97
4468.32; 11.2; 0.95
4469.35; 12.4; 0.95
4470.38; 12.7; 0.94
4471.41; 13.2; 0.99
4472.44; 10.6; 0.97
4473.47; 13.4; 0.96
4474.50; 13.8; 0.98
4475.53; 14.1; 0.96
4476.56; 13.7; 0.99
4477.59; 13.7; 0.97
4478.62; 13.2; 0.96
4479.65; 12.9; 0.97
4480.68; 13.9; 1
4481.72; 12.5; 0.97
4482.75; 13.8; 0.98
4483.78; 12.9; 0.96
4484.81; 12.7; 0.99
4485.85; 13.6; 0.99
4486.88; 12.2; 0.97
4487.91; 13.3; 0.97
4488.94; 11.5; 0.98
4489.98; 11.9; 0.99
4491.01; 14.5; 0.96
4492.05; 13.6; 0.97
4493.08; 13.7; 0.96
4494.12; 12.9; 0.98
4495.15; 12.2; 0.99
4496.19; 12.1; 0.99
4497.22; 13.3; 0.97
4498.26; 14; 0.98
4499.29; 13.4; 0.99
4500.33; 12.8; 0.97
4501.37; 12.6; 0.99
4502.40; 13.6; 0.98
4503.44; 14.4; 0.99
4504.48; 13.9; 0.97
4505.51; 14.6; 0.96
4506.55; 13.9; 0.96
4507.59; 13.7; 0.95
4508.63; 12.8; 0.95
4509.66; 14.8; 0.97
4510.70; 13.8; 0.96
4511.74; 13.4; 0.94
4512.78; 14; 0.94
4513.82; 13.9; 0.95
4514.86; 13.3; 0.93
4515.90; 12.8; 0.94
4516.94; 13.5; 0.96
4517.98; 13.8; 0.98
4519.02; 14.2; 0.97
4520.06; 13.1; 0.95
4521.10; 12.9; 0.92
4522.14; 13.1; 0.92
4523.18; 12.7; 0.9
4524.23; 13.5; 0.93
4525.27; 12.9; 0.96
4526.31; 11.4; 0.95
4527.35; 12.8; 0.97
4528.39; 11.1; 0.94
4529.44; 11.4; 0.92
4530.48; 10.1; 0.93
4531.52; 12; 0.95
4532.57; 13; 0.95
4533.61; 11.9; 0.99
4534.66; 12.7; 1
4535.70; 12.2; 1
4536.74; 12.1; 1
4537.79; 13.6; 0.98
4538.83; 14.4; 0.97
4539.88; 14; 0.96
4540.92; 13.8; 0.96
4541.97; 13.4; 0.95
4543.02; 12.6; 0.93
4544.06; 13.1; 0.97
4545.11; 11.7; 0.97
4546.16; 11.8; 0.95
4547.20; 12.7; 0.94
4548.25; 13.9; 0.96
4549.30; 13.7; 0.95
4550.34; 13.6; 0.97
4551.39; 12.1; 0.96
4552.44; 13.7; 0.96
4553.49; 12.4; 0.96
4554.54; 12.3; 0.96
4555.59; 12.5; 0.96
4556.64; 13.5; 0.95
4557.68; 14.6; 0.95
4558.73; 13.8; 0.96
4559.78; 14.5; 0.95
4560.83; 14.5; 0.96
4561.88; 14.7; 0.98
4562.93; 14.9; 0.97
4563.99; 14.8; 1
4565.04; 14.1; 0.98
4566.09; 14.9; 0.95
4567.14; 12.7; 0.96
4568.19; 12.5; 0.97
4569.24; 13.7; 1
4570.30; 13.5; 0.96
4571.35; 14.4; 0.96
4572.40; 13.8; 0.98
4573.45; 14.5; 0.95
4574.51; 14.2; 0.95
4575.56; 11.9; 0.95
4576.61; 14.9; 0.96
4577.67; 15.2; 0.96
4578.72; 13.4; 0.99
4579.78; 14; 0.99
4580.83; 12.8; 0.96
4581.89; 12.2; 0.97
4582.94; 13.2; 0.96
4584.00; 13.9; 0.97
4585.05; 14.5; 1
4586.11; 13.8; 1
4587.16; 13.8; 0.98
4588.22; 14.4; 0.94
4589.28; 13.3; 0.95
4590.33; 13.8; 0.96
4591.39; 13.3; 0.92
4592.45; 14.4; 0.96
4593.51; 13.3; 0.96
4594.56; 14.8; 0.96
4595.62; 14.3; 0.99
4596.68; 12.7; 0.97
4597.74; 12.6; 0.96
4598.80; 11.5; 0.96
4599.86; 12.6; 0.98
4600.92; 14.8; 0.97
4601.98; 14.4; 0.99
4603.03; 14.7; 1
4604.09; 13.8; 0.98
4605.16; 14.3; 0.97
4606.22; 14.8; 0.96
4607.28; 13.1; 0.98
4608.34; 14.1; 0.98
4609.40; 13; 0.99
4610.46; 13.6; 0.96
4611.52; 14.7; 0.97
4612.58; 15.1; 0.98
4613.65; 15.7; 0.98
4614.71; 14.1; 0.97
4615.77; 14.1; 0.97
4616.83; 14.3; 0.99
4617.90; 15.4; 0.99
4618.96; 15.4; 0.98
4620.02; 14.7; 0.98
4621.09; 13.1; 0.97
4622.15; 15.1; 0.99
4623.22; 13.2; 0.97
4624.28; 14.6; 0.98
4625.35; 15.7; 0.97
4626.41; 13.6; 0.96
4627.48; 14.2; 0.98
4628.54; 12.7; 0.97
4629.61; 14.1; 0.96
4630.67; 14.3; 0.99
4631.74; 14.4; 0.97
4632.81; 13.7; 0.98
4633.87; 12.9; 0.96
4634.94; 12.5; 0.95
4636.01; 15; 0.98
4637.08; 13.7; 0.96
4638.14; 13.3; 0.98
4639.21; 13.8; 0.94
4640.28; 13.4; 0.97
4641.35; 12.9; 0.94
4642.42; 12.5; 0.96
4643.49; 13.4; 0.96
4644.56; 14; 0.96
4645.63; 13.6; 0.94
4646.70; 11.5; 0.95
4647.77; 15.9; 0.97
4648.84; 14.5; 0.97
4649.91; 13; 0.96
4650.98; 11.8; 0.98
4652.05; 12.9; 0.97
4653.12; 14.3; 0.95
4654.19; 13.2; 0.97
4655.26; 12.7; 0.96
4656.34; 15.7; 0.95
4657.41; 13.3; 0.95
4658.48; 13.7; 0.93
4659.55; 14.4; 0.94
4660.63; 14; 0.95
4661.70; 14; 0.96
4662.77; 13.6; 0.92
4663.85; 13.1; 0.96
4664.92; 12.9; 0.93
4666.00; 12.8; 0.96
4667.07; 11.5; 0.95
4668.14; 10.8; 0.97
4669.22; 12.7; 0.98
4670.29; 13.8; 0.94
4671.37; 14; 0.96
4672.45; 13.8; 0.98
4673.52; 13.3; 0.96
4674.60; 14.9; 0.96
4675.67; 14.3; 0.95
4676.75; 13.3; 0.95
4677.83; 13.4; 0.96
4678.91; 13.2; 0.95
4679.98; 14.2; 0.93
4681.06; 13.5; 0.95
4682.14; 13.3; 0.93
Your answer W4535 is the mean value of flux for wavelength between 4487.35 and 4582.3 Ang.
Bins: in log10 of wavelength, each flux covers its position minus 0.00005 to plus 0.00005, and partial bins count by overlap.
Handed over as 13.3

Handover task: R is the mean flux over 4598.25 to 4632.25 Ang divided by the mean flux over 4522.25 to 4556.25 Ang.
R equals 1.12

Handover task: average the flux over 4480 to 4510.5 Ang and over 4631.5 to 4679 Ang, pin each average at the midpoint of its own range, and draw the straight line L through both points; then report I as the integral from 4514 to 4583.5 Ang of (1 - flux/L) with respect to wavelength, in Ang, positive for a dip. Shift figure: 0.6 Ang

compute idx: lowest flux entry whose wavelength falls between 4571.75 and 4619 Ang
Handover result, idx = 11.5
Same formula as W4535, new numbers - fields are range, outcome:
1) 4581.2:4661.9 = 13.8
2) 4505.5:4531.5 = 13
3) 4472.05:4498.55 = 13.1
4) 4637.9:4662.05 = 13.6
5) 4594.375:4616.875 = 13.9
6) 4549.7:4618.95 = 13.8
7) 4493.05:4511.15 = 13.5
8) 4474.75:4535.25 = 13.1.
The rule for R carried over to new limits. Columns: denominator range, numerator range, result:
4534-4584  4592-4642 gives 1.04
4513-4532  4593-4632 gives 1.11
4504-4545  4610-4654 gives 1.06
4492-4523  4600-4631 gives 1.06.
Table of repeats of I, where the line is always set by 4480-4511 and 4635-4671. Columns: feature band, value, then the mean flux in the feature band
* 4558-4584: -1.1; 13.9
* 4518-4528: 0.3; 13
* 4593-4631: -2.0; 14.1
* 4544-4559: 0.3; 13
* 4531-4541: 0.3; 12.9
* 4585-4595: -0.4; 13.9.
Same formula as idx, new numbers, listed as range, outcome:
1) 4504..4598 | 10.1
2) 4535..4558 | 11.7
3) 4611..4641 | 12.5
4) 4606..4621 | 13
